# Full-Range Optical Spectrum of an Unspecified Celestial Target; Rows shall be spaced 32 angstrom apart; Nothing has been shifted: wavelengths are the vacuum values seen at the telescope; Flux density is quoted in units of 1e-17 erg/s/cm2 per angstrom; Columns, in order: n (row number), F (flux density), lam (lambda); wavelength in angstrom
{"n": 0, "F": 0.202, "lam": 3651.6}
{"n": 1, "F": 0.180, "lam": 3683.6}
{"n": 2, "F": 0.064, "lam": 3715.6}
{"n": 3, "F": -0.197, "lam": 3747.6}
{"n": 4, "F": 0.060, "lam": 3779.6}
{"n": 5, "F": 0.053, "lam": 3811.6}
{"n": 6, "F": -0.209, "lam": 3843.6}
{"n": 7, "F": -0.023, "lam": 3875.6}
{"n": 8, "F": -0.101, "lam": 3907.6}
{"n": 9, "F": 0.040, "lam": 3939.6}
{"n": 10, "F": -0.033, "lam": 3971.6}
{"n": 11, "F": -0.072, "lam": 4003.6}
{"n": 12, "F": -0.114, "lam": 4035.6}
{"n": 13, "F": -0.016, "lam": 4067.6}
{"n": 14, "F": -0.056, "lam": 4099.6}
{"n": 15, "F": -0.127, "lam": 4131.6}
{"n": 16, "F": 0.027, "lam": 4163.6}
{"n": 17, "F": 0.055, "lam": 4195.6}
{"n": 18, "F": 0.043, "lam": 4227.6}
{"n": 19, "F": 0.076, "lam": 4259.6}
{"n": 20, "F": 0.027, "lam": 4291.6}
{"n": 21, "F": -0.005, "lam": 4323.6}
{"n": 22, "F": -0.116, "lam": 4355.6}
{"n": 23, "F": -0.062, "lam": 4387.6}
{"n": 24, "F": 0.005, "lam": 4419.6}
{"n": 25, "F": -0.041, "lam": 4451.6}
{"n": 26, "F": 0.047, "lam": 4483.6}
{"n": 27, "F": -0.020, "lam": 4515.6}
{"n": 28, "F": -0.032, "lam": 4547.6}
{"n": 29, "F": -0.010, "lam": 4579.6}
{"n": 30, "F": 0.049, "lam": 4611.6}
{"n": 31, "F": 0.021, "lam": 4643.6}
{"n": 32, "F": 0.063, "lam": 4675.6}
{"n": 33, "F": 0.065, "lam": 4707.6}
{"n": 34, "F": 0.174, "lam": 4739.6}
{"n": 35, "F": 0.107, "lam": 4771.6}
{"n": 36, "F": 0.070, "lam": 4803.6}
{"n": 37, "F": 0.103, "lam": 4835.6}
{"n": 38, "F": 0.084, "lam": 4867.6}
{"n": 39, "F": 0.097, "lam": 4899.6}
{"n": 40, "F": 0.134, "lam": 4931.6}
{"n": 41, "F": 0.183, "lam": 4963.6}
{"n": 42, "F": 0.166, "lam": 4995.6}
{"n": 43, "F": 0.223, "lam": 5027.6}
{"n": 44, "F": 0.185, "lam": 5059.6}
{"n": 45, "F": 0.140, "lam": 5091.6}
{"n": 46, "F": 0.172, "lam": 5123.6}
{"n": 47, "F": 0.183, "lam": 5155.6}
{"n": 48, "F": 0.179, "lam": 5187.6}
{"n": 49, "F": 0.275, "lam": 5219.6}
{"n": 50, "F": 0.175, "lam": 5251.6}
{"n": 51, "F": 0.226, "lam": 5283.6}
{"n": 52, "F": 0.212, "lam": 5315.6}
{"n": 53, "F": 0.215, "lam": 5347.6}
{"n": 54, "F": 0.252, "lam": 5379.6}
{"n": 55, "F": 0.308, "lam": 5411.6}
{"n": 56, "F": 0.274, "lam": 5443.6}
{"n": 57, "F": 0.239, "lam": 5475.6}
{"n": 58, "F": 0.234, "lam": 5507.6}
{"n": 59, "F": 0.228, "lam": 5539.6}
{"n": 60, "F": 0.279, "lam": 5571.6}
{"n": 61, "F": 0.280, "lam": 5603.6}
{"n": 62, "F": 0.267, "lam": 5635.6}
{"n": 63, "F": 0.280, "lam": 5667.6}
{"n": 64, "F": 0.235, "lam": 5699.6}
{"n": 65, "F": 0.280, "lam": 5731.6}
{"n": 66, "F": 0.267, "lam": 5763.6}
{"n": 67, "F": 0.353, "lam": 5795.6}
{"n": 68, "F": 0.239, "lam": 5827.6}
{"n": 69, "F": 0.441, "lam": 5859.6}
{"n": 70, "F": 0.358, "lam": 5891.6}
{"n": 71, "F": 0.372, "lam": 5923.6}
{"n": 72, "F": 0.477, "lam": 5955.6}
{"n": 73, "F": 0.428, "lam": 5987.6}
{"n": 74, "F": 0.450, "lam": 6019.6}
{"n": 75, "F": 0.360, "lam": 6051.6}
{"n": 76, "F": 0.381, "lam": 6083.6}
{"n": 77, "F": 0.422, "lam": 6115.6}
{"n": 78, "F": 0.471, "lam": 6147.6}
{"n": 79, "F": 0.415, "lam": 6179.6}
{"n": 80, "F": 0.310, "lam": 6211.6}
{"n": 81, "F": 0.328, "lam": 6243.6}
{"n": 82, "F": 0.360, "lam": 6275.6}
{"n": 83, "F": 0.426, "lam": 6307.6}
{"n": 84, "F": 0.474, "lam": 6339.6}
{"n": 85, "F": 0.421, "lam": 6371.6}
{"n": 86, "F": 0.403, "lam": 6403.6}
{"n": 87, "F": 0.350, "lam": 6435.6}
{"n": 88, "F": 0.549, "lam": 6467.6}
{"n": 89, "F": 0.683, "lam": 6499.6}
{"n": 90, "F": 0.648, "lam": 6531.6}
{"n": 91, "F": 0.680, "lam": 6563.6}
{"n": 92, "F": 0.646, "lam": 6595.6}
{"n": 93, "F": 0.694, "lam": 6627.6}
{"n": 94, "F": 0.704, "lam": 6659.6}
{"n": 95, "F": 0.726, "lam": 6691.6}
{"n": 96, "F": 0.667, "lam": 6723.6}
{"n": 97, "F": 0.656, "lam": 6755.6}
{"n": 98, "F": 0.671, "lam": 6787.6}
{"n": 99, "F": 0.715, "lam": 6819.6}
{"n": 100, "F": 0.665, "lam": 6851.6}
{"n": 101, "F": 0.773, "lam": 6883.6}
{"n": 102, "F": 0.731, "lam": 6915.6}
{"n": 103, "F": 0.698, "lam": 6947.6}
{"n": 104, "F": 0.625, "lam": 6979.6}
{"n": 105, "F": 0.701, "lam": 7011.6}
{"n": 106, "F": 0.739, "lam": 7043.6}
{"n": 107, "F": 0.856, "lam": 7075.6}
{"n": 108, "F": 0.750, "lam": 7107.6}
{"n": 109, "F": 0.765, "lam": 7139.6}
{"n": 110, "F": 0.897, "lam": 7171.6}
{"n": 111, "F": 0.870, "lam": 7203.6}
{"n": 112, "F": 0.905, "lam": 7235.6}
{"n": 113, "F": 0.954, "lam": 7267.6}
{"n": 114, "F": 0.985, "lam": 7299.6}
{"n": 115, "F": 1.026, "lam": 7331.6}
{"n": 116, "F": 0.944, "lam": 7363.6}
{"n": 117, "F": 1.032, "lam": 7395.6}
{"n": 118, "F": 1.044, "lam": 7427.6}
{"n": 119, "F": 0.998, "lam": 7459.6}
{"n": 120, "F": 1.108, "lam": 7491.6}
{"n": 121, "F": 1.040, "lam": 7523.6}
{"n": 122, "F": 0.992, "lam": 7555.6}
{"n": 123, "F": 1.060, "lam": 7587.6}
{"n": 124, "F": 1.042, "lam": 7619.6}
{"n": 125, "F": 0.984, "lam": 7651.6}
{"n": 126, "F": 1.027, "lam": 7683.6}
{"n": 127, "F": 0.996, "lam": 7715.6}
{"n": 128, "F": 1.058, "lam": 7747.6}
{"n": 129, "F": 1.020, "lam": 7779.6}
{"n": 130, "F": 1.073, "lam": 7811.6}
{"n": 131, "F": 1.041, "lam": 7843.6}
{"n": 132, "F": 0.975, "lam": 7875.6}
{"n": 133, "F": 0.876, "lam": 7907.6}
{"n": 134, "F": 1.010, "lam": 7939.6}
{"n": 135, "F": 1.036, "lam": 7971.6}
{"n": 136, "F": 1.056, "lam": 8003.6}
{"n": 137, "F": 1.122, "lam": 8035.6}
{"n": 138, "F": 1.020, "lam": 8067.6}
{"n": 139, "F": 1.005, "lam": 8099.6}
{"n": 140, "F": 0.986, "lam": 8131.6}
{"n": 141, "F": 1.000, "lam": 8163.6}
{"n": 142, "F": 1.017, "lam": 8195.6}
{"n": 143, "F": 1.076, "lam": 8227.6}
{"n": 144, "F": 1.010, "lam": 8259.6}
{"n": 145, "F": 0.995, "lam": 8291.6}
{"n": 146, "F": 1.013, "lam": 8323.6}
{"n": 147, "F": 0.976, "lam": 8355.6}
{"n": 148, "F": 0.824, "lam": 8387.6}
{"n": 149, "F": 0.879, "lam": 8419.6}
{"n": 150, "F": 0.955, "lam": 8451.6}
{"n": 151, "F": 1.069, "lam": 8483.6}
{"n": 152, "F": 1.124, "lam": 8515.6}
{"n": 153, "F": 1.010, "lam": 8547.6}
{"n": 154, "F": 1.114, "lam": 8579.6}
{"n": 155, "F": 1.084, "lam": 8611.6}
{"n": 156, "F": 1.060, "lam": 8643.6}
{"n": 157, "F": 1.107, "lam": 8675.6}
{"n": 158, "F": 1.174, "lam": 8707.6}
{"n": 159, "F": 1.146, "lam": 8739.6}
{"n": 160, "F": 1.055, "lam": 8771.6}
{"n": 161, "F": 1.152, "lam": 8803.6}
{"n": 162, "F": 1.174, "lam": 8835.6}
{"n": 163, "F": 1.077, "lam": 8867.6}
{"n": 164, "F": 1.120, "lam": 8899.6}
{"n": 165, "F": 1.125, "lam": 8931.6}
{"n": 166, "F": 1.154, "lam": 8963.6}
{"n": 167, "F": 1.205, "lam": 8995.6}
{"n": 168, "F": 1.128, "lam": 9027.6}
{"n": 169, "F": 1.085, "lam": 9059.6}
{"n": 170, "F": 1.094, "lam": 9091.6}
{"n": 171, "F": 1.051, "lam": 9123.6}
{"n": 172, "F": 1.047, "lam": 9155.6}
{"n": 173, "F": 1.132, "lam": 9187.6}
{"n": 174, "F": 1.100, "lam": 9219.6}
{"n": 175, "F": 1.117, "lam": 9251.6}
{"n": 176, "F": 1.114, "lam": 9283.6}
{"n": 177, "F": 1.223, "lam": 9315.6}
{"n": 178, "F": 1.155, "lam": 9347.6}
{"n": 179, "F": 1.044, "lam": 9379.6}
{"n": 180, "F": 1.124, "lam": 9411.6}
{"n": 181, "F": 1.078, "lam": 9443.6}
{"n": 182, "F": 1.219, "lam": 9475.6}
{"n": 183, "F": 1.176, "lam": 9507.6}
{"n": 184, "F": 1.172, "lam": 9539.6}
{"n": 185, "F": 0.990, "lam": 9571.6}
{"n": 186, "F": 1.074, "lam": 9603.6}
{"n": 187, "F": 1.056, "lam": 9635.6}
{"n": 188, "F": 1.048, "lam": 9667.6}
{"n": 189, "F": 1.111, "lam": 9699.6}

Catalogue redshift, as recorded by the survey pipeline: 0.62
